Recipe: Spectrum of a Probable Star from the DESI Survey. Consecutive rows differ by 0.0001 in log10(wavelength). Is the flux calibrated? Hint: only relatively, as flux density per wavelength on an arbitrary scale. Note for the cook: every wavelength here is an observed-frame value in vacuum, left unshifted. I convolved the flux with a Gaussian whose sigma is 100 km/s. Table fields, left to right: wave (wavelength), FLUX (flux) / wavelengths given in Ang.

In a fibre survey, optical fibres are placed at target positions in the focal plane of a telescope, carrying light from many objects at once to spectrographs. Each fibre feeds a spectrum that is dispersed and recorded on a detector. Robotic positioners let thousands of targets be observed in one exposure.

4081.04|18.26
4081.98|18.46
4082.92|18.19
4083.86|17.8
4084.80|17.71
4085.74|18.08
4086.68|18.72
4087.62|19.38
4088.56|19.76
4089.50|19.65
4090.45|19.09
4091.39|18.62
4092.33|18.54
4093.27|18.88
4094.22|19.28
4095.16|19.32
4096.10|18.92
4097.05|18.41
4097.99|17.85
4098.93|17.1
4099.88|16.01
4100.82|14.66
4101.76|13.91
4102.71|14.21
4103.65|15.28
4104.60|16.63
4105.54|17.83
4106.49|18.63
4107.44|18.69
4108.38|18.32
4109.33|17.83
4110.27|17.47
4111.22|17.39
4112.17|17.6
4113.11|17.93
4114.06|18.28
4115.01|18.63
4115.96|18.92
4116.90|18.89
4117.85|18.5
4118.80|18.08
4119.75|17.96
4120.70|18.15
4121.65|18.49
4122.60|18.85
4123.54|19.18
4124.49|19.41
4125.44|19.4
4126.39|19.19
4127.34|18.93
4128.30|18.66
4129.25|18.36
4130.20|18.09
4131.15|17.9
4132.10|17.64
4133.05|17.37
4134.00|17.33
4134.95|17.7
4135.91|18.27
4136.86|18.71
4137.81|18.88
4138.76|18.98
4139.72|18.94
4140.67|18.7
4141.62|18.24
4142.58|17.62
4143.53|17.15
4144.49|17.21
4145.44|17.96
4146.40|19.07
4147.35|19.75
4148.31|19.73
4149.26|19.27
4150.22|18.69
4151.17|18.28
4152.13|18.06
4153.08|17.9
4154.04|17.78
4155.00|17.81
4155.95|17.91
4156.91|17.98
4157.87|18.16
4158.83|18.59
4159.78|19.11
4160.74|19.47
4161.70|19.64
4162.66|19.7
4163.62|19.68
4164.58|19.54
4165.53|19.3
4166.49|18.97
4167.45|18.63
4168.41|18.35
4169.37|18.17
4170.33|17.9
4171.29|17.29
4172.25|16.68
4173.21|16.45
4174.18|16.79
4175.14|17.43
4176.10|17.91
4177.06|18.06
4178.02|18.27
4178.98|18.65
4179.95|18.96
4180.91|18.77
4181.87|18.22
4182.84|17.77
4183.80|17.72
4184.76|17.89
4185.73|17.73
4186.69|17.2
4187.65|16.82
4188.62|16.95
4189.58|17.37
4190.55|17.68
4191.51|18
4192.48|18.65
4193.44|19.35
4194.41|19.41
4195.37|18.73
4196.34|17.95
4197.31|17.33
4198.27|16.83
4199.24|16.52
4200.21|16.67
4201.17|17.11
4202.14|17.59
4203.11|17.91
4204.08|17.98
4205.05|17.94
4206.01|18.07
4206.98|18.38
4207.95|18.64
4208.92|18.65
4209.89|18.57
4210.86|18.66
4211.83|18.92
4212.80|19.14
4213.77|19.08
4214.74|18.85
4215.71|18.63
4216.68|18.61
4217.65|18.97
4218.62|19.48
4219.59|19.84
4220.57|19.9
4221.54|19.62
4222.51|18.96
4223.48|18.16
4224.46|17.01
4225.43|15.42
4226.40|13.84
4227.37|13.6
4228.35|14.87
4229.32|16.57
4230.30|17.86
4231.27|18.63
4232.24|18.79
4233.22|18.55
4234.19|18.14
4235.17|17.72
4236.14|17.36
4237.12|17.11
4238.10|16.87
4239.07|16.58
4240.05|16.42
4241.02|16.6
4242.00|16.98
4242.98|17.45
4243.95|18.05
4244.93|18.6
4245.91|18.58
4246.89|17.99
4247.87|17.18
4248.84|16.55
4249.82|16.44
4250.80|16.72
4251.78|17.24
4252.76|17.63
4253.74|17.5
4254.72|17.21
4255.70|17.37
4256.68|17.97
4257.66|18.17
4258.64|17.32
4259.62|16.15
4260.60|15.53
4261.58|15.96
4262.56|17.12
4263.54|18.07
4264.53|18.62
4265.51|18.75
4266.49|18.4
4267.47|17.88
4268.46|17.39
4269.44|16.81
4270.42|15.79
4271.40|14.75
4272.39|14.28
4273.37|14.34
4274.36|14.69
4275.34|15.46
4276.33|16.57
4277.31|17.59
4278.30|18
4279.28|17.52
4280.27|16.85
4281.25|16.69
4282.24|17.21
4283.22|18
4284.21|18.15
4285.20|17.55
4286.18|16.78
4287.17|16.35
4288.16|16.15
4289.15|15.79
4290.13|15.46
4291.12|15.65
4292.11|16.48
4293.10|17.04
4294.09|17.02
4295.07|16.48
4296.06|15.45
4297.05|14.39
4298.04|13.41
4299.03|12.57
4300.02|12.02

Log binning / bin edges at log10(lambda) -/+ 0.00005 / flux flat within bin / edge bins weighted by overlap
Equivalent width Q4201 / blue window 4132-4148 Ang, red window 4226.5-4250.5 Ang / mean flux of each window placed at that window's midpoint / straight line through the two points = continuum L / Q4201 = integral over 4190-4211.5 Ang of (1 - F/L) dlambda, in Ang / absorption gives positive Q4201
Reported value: -0.6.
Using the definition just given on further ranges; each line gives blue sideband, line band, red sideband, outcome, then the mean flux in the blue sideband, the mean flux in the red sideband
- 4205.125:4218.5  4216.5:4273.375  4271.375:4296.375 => 1.1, 18.7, 16.4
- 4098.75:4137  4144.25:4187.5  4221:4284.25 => -1.9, 17.8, 17.1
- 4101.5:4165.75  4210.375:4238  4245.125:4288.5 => -0.8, 18.3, 17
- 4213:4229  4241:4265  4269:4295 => -0.3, 17.8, 16.4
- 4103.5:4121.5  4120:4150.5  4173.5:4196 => -0.8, 18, 18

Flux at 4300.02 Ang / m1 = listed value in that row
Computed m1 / 12.02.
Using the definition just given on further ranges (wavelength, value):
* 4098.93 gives 17.1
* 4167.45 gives 18.63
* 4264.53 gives 18.62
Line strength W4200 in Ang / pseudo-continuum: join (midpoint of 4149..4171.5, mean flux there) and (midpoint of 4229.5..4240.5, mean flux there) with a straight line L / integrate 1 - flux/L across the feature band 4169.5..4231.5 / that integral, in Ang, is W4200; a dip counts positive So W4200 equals 0.7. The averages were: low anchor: 18.6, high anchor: 17.6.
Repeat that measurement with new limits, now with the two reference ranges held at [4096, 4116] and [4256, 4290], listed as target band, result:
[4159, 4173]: -1.3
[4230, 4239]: -0.5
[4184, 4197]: -0.7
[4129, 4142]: -0.8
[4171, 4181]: -0.4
